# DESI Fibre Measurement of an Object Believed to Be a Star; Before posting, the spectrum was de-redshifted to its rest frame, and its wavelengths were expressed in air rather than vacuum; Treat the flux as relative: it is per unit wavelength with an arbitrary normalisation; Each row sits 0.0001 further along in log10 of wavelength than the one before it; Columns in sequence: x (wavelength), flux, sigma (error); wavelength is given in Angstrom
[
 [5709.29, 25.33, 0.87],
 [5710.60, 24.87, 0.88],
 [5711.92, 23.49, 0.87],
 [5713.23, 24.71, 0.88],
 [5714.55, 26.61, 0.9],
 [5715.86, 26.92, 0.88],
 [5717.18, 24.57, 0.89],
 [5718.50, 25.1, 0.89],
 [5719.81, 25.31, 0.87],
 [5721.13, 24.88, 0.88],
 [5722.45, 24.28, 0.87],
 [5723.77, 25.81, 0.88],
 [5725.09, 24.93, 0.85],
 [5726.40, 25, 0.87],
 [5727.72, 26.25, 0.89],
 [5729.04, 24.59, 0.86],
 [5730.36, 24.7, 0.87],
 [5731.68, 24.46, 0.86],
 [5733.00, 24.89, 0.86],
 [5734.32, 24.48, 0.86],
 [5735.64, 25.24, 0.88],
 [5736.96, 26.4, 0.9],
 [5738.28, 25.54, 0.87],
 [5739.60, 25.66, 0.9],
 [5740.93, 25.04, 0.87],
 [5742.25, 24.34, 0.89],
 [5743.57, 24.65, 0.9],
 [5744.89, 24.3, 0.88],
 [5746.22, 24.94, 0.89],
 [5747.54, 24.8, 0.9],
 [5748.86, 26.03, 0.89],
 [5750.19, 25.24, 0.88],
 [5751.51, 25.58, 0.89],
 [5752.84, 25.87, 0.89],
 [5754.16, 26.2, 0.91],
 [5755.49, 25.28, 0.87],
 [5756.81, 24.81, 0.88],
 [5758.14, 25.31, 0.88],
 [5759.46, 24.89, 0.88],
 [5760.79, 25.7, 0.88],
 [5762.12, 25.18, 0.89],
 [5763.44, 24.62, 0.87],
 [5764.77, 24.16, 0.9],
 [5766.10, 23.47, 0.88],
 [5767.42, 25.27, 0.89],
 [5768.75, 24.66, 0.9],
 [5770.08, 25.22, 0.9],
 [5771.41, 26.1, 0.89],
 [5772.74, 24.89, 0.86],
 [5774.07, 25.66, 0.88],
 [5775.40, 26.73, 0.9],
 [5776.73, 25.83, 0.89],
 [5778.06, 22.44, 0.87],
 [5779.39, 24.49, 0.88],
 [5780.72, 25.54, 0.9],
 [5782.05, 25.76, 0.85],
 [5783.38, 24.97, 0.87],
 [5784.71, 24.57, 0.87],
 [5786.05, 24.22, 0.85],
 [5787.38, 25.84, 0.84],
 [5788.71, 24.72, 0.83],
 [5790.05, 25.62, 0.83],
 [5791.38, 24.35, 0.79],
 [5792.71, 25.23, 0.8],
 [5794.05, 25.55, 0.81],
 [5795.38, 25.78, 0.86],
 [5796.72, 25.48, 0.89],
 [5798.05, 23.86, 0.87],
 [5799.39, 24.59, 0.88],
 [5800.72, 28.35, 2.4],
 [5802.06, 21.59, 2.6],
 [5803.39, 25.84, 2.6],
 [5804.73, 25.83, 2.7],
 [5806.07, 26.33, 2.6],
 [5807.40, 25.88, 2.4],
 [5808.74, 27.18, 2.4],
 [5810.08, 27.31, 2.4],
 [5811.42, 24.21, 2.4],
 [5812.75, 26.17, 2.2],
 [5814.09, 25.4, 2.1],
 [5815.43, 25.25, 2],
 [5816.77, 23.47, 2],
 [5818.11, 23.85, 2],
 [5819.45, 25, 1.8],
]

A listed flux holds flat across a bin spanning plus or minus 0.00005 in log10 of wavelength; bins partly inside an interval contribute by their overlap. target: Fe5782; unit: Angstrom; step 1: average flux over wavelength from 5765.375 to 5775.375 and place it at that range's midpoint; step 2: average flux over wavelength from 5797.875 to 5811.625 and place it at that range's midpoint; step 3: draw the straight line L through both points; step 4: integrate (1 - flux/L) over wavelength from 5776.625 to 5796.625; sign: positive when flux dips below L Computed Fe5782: 0.3 Angstrom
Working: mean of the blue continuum 25.1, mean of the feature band 25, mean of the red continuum 25.6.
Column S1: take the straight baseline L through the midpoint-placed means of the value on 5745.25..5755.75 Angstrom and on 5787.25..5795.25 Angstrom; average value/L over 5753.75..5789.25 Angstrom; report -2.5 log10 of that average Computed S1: 0.01 mag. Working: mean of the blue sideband 25.4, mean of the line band 25.1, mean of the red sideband 25.2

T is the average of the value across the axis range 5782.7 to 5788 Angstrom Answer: 24.9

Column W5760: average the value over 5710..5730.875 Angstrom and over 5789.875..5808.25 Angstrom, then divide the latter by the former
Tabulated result 1.01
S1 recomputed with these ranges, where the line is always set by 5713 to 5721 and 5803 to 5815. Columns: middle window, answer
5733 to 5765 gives 0.02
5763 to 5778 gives 0.03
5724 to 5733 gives 0.02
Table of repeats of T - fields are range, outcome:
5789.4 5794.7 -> 25.2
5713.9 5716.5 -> 26.8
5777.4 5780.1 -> 23.5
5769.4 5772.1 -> 25.6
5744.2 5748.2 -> 24.7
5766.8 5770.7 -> 25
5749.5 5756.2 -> 25.6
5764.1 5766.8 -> 23.9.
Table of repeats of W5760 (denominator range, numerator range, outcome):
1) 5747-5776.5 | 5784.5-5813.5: 1.01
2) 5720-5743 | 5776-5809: 1.00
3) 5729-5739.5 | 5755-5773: 0.99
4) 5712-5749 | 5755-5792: 1.00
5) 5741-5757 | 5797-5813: 1.02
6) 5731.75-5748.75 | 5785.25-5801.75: 1.01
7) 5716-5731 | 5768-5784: 1.00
